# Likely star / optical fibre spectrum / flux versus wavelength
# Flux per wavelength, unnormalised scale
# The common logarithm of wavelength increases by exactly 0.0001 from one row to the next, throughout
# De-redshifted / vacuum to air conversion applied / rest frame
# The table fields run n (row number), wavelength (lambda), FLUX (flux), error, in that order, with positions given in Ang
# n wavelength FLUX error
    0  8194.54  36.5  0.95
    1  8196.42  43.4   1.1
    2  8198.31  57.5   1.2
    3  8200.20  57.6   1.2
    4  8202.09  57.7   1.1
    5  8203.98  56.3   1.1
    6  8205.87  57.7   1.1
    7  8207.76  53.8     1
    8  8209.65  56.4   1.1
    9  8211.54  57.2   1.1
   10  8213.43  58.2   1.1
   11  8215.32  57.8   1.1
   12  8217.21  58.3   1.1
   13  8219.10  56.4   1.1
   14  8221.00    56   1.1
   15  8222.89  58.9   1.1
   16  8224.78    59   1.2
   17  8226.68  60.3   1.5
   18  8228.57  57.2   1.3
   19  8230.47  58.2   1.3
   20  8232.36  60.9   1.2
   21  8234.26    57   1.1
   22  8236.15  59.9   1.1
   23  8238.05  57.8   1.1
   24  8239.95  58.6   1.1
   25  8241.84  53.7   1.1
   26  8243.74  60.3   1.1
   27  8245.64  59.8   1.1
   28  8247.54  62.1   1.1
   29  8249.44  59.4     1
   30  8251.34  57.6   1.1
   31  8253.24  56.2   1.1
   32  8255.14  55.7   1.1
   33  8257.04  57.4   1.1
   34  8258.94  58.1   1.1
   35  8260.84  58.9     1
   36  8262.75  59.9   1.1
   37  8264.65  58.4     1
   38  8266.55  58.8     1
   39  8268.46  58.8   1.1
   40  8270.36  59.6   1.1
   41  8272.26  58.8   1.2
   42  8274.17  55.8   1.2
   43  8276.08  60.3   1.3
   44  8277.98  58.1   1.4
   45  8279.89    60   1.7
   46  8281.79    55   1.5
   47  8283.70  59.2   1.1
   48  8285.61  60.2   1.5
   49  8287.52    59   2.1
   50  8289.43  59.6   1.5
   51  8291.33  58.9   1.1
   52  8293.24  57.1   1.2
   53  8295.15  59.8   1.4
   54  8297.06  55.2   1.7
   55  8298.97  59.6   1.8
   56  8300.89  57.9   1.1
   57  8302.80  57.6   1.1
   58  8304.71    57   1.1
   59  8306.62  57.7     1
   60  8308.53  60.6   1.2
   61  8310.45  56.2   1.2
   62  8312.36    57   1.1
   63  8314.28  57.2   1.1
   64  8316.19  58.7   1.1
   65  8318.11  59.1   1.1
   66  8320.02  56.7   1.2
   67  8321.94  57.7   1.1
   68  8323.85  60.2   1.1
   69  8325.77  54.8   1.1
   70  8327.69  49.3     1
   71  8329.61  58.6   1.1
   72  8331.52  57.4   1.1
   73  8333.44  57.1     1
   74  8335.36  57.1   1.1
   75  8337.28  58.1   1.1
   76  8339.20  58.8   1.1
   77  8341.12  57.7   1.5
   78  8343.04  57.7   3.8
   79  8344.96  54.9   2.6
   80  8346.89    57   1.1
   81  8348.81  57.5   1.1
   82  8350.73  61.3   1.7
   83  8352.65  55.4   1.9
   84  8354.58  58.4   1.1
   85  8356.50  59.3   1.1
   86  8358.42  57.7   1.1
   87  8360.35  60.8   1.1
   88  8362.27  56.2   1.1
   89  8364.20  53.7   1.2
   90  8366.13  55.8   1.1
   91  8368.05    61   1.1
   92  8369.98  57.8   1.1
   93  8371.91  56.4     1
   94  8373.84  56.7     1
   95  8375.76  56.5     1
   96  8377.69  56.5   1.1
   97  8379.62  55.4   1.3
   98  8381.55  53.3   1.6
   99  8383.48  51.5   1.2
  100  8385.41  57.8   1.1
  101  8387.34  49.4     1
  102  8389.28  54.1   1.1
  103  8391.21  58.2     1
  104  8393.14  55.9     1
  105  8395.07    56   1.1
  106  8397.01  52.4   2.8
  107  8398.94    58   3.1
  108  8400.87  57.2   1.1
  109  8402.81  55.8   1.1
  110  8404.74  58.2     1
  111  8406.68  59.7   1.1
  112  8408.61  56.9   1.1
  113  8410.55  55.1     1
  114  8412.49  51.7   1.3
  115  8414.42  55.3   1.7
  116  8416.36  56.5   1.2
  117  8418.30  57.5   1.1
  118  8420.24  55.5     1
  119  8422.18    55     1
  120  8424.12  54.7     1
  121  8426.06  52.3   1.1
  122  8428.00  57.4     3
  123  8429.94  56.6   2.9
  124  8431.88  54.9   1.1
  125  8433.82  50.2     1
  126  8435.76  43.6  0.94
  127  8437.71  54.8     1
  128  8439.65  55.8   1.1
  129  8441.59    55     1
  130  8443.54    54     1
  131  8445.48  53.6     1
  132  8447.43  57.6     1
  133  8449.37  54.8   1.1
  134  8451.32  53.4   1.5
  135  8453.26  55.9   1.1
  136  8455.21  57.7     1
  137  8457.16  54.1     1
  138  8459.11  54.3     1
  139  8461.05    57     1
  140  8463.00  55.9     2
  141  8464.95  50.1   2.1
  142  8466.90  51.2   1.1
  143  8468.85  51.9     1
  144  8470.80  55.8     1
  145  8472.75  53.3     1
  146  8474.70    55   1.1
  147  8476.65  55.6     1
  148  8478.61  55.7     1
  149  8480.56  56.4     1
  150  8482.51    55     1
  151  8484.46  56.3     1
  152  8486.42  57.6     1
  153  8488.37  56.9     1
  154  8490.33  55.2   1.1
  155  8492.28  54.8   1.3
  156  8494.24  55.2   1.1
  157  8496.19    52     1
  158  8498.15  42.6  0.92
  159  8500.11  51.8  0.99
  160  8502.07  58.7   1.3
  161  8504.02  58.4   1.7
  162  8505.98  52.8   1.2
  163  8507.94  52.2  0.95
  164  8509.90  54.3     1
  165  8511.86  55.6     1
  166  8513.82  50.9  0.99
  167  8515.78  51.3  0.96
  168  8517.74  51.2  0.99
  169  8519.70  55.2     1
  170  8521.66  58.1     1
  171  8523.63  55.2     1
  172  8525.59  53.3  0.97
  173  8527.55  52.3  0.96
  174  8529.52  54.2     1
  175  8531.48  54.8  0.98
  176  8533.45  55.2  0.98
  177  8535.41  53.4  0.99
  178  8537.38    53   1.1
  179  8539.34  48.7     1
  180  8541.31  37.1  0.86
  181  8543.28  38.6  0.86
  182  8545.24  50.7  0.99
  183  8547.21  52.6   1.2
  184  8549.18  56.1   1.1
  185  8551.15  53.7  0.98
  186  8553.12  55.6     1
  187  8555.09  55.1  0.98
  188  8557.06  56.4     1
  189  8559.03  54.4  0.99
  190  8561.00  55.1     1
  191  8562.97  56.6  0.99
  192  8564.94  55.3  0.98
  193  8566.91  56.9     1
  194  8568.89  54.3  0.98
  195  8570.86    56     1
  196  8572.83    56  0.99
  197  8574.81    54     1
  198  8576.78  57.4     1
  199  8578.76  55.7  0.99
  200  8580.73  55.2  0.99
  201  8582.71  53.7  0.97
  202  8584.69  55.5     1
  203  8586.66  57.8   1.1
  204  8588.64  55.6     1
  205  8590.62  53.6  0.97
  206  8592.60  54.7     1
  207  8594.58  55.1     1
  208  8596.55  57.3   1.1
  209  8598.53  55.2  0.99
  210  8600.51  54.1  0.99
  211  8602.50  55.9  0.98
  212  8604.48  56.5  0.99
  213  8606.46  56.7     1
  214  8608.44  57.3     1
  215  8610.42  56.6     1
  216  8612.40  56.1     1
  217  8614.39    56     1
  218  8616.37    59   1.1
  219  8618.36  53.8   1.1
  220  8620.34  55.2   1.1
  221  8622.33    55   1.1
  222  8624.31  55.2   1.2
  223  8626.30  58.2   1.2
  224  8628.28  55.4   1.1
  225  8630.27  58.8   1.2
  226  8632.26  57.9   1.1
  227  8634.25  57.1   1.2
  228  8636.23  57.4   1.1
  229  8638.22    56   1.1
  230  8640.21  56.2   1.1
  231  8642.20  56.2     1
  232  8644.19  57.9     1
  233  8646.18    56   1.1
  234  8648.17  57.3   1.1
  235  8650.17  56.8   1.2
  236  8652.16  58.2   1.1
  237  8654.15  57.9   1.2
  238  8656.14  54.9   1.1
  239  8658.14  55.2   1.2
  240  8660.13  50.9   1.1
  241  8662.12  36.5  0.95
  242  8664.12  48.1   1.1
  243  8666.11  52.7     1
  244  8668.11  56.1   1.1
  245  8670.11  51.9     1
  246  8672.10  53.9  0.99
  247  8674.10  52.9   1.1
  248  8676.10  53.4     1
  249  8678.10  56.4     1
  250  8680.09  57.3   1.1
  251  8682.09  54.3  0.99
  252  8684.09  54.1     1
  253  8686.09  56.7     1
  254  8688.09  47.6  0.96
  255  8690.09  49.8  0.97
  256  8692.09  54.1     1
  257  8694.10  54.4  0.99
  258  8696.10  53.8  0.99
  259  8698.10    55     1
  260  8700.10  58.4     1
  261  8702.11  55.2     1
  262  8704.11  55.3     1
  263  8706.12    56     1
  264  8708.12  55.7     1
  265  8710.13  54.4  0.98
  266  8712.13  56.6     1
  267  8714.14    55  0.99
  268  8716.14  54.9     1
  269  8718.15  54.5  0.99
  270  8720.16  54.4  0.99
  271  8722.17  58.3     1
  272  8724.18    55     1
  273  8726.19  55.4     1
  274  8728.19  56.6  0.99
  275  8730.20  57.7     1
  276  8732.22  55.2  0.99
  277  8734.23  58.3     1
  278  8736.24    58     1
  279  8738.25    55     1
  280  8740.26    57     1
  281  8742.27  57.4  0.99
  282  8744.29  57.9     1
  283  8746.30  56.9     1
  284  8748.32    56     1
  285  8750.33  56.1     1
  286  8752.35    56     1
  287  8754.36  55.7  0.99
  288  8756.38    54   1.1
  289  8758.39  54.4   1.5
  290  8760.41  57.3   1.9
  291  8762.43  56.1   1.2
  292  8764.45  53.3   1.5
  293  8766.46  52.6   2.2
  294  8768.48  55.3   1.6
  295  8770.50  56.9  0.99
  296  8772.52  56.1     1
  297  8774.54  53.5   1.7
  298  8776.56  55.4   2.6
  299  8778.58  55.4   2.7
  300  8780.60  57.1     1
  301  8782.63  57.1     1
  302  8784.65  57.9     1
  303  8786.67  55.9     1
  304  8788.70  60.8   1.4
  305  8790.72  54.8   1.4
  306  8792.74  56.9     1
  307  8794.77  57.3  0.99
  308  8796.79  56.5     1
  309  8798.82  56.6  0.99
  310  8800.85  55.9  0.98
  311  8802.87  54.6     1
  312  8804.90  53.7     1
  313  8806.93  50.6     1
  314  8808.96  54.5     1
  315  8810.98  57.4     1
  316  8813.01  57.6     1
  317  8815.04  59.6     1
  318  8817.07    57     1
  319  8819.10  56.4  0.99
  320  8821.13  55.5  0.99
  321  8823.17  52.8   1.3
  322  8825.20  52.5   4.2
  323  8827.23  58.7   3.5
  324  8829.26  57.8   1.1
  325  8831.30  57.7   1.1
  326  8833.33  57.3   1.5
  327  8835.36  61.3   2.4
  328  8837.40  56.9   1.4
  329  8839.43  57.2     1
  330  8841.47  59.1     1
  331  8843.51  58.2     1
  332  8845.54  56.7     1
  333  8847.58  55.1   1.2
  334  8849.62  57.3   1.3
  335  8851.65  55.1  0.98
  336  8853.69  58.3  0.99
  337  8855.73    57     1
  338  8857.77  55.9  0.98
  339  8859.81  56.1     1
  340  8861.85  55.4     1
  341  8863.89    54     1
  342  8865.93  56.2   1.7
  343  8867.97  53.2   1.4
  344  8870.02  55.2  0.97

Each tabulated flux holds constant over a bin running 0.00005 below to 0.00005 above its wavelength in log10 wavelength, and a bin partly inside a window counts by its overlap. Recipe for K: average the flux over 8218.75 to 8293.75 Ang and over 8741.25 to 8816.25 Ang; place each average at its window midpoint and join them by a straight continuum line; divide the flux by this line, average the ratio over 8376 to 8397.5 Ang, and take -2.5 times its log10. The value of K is 0.06 mag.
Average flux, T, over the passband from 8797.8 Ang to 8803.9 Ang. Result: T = 55.7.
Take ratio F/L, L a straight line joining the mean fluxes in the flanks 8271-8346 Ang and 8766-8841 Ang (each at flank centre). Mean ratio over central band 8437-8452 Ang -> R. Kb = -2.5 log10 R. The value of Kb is 0.047 mag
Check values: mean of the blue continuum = 57.7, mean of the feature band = 54.9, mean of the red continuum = 56.3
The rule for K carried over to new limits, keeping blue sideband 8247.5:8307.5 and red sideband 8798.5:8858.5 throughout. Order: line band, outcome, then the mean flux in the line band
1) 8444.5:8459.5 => 0.049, 55.2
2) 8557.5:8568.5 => 0.033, 55.6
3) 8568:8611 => 0.031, 55.6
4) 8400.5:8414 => 0.030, 56.3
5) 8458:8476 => 0.074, 53.9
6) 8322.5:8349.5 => 0.023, 56.9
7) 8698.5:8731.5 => 0.020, 55.8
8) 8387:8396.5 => 0.058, 54.9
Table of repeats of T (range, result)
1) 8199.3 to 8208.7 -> 56.6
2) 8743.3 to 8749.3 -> 56.9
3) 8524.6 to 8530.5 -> 53.3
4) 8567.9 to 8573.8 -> 55.5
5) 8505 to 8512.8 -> 53.7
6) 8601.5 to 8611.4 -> 56.6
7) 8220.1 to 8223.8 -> 57.5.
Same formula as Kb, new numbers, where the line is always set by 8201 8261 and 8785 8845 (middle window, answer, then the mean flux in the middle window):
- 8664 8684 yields 0.058 mag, 54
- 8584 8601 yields 0.031 mag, 55.5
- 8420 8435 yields 0.060 mag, 54.4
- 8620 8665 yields 0.035 mag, 55.2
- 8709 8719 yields 0.033 mag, 55.1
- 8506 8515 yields 0.081 mag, 53.1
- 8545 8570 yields 0.043 mag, 55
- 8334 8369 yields -0.001 mag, 57.7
